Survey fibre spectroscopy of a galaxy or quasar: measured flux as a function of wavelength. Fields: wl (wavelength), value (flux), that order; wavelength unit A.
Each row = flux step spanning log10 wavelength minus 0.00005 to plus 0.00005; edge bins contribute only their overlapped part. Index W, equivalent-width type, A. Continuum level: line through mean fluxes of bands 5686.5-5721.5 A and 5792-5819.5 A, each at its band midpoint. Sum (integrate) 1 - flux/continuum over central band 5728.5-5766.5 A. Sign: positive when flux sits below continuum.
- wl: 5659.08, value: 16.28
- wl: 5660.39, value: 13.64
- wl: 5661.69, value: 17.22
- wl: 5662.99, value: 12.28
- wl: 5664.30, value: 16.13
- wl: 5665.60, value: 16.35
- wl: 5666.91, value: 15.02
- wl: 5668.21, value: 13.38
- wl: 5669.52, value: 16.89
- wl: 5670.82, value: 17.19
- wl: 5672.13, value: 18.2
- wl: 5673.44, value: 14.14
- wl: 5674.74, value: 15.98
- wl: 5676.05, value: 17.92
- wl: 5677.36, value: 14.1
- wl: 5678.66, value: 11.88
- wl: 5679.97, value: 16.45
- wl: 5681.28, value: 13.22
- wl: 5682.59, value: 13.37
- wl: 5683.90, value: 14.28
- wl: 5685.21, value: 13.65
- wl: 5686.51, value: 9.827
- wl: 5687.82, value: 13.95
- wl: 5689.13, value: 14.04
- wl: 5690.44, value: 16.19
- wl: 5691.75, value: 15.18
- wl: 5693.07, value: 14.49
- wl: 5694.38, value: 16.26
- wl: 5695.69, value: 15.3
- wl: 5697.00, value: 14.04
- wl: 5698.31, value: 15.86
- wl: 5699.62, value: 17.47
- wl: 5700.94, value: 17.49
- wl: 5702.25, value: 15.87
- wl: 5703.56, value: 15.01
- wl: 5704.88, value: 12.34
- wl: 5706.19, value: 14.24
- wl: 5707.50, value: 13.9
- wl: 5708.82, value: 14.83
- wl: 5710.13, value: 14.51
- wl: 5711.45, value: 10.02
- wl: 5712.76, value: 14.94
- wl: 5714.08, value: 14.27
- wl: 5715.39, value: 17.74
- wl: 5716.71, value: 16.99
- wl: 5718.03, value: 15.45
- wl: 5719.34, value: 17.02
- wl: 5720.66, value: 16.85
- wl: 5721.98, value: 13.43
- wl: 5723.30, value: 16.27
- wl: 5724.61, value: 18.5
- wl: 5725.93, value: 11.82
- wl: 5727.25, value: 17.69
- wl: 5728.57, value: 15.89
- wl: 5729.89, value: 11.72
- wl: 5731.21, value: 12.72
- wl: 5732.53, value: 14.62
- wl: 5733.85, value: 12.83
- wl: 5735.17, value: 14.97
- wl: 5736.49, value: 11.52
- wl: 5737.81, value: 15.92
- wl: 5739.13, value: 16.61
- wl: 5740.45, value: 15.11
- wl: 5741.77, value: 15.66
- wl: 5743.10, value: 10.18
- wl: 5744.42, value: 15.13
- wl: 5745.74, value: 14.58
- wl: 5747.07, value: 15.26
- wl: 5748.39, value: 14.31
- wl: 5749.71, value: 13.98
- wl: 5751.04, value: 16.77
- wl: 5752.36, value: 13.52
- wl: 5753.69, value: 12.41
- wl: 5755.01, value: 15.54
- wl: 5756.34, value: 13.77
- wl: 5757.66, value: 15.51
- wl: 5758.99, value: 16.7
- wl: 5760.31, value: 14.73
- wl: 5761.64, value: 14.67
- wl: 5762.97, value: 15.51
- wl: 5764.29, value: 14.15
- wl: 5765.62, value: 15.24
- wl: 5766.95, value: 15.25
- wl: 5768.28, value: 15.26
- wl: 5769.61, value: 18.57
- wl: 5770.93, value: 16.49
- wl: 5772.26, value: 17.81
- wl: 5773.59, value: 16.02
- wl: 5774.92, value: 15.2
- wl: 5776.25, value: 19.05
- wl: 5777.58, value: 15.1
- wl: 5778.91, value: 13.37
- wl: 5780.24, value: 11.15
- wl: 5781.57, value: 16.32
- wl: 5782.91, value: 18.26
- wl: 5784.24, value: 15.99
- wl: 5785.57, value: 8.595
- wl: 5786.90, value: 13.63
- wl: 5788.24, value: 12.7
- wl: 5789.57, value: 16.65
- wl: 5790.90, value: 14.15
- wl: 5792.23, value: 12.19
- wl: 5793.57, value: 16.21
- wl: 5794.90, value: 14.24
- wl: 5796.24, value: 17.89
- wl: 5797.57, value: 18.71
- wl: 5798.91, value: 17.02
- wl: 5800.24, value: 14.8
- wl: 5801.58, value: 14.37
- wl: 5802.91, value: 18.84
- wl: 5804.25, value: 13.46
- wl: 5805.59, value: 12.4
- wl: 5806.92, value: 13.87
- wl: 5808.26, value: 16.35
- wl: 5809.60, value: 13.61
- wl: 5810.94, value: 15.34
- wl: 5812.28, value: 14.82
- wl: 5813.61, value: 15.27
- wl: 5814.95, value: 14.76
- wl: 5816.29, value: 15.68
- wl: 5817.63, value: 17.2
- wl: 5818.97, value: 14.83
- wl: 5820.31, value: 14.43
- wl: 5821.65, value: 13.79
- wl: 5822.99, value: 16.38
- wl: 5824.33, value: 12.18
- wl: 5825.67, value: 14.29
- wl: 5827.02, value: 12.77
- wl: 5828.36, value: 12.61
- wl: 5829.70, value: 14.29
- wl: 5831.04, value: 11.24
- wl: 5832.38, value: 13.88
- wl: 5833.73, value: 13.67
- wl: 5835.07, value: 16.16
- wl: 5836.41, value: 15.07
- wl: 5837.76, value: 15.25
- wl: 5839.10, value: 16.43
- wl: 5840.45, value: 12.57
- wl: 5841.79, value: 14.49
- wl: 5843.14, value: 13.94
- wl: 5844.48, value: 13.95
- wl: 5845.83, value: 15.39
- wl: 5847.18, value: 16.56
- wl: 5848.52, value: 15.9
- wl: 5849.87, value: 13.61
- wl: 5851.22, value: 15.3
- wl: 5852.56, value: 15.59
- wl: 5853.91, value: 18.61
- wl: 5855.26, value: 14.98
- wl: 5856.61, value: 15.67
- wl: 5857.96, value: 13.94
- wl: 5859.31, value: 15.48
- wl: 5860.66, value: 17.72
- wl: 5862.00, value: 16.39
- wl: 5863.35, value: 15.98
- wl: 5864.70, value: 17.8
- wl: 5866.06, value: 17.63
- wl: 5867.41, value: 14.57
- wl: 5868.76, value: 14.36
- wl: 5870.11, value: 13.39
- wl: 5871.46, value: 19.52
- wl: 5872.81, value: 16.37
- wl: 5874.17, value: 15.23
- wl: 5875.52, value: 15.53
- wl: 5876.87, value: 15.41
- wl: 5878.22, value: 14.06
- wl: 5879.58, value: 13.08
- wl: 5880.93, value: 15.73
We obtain 1.9 A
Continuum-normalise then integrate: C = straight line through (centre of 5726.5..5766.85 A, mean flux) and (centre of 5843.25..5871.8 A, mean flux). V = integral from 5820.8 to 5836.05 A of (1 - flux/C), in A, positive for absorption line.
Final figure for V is 1.6 A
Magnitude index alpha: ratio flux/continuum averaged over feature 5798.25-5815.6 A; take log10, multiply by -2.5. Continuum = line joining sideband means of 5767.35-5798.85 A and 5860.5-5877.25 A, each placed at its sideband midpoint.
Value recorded 0.04 mag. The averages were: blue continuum 15.4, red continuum 16.1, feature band 15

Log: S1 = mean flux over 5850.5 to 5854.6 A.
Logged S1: 16.5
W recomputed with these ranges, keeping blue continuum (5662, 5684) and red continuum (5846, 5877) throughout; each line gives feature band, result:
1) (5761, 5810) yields 1.16 A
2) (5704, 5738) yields 1.56 A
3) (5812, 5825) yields 0.65 A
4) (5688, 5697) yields 0.09 A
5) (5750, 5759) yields 0.44 A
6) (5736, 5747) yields 0.71 A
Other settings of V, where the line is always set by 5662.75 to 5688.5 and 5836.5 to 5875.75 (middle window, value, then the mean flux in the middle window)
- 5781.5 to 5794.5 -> 0.8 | 14.4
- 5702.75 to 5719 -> 0.4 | 14.6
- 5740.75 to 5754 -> 0.7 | 14.2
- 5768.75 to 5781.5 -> -0.6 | 15.9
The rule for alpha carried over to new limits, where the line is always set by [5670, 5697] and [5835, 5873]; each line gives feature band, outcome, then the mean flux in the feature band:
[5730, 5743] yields 0.07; 14.1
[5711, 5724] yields -0.03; 15.4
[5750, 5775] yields -0.02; 15.4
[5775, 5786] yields 0.03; 14.9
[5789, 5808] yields 0.00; 15.4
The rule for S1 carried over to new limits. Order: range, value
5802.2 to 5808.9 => 15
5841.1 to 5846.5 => 14.4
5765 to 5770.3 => 16.1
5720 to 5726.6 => 15.4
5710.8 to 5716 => 14.2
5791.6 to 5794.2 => 14.2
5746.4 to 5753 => 14.8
